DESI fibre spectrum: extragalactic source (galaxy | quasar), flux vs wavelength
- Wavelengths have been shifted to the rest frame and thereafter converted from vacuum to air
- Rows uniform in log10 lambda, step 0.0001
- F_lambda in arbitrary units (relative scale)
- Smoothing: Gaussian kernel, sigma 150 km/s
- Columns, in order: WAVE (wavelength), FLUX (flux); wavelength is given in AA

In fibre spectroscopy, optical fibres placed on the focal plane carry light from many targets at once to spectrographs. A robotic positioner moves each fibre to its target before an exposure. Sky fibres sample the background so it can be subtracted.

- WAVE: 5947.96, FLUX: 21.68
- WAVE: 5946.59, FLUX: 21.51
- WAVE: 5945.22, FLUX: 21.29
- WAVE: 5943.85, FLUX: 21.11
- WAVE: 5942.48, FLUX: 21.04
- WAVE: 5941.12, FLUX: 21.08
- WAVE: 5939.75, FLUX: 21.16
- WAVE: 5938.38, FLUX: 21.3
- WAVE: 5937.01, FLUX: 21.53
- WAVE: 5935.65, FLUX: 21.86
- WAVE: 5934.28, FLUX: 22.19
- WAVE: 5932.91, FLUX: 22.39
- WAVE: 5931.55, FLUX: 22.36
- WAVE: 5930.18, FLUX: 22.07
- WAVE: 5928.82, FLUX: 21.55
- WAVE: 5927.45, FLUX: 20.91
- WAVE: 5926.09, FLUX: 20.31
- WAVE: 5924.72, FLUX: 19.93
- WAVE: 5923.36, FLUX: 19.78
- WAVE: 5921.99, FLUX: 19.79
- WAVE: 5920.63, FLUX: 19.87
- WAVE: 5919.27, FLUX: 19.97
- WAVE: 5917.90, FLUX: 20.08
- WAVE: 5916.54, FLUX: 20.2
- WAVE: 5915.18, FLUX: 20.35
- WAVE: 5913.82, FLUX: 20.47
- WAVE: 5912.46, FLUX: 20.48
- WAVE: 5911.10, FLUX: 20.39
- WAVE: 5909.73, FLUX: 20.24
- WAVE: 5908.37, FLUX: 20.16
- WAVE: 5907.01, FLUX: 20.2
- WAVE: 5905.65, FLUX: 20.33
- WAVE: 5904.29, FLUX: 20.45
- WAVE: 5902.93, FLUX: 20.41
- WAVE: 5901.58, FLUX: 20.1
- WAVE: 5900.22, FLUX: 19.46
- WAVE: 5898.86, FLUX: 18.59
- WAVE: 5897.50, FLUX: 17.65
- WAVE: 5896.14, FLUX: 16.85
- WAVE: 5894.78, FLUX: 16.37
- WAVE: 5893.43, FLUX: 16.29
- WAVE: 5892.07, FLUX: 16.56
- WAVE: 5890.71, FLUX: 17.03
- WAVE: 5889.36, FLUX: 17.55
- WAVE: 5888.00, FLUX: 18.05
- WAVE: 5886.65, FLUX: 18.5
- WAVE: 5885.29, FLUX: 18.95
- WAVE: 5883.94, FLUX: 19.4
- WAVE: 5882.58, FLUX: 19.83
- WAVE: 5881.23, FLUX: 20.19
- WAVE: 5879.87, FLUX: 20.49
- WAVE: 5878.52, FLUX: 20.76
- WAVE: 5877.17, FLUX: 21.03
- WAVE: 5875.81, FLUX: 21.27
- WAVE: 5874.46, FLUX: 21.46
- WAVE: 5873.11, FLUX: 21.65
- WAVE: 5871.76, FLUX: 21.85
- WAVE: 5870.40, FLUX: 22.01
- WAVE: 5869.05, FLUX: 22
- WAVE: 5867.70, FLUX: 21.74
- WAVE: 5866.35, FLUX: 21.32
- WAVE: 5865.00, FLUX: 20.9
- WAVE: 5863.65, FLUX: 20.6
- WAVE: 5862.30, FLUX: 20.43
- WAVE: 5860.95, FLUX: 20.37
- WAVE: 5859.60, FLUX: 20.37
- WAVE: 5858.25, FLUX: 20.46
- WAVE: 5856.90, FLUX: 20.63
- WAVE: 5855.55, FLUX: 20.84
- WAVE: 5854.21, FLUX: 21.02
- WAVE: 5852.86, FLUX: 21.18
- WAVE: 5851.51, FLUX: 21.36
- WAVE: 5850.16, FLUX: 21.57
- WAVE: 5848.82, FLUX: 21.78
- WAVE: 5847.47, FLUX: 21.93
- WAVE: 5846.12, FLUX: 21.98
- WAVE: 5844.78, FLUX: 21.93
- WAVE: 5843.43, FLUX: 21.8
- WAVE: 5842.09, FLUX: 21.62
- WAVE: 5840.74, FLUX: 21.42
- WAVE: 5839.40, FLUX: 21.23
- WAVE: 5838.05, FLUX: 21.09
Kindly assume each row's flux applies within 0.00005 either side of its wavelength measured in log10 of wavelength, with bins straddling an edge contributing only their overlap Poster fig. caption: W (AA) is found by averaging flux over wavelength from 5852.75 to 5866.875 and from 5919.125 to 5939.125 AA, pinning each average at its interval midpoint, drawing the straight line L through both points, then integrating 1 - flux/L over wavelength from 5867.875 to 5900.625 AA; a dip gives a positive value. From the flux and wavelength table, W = 2.3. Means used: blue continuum 20.7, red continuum 21.1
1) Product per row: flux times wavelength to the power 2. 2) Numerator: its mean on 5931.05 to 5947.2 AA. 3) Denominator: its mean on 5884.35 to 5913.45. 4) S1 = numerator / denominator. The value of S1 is 1.16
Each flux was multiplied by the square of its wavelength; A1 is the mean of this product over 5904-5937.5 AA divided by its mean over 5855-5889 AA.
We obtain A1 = 1.02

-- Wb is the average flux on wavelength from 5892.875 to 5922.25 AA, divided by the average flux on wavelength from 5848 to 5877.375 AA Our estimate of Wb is 0.92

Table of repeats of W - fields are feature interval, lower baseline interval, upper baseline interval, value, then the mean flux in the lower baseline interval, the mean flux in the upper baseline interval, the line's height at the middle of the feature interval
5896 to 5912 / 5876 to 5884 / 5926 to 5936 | 1.0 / 20.4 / 21.8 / 21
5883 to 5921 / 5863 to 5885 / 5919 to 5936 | 3.4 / 21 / 21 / 21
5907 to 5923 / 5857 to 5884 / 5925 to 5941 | 0.9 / 20.9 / 21.5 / 21.4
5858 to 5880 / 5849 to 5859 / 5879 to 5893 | -1.4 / 21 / 18.6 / 19.9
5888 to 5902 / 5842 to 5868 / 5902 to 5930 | 2.0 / 21.2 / 20.3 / 20.6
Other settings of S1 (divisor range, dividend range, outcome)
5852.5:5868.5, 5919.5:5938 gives 1.04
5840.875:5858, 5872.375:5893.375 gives 0.92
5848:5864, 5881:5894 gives 0.88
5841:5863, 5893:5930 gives 0.95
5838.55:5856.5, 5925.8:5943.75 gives 1.03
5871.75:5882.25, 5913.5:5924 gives 0.97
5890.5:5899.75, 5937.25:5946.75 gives 1.26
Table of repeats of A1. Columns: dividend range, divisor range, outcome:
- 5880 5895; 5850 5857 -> 0.87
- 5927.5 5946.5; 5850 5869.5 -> 1.06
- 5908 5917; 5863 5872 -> 0.96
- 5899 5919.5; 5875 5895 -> 1.08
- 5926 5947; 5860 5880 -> 1.04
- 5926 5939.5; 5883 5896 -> 1.25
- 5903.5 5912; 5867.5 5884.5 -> 0.97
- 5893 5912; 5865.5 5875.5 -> 0.89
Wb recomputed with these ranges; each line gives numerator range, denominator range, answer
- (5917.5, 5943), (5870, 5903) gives 1.09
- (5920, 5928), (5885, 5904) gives 1.11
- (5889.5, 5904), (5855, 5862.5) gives 0.88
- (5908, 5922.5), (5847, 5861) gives 0.96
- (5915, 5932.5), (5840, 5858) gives 0.96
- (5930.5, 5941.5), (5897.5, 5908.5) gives 1.10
